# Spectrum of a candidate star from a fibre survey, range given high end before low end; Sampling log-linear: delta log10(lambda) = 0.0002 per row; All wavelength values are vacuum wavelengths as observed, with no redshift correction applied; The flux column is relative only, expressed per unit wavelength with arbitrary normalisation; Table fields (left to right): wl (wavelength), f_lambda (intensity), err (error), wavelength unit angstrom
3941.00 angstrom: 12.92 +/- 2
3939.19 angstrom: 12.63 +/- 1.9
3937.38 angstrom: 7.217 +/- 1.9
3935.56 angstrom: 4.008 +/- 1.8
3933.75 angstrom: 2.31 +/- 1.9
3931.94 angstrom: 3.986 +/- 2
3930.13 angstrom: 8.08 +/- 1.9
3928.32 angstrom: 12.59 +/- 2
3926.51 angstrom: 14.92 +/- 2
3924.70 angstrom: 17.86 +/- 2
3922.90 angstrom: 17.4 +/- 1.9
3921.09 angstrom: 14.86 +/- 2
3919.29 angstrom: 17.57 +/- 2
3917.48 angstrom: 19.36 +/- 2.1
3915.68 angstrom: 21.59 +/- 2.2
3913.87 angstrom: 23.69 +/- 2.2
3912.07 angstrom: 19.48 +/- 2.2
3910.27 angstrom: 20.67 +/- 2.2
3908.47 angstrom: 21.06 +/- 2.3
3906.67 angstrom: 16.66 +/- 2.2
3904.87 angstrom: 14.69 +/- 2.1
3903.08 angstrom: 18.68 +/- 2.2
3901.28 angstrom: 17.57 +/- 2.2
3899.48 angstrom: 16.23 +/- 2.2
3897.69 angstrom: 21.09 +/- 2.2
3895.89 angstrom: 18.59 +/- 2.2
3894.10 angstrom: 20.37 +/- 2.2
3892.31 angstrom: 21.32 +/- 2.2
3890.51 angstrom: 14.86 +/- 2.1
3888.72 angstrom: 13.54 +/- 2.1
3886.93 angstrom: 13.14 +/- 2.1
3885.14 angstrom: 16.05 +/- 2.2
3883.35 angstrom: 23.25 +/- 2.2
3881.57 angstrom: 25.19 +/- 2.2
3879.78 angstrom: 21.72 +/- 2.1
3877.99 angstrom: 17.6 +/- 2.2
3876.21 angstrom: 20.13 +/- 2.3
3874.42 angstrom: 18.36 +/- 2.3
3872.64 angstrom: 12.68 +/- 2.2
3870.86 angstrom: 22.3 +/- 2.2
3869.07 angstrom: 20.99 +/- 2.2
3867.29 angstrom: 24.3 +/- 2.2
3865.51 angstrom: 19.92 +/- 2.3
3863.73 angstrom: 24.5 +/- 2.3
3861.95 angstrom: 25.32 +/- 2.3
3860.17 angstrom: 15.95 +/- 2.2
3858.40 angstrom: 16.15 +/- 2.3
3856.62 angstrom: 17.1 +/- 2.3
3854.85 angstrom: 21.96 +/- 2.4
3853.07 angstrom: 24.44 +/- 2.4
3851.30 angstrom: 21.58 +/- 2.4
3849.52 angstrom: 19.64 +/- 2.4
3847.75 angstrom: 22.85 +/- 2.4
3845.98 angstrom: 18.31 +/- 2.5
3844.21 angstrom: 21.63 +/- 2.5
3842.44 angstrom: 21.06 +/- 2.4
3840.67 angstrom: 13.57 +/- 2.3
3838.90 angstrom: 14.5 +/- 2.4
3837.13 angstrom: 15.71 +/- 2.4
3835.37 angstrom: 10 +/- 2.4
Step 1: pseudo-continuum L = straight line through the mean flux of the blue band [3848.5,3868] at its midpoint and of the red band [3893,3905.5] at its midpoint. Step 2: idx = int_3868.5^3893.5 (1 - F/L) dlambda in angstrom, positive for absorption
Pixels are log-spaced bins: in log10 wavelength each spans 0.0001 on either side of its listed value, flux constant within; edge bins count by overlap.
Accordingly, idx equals 1.1 angstrom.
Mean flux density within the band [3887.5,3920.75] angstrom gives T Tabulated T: 18.6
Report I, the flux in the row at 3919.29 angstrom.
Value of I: 17.57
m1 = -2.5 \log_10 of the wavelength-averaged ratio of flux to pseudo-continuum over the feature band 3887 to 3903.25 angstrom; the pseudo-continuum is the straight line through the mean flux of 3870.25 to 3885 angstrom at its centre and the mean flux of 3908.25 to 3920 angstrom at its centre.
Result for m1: 0.14 mag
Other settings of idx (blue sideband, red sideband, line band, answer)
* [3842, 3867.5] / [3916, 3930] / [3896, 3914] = -1.5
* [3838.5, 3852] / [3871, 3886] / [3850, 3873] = -1.6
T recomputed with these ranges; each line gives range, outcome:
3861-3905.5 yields 19.3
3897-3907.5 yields 17.4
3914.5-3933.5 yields 14.5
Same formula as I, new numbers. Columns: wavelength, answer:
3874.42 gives 18.36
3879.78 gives 21.72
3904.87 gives 14.69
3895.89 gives 18.59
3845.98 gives 18.31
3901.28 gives 17.57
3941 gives 12.92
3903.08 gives 18.68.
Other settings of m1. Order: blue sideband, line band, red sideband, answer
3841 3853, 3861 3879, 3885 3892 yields -0.177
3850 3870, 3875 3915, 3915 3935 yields -0.126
